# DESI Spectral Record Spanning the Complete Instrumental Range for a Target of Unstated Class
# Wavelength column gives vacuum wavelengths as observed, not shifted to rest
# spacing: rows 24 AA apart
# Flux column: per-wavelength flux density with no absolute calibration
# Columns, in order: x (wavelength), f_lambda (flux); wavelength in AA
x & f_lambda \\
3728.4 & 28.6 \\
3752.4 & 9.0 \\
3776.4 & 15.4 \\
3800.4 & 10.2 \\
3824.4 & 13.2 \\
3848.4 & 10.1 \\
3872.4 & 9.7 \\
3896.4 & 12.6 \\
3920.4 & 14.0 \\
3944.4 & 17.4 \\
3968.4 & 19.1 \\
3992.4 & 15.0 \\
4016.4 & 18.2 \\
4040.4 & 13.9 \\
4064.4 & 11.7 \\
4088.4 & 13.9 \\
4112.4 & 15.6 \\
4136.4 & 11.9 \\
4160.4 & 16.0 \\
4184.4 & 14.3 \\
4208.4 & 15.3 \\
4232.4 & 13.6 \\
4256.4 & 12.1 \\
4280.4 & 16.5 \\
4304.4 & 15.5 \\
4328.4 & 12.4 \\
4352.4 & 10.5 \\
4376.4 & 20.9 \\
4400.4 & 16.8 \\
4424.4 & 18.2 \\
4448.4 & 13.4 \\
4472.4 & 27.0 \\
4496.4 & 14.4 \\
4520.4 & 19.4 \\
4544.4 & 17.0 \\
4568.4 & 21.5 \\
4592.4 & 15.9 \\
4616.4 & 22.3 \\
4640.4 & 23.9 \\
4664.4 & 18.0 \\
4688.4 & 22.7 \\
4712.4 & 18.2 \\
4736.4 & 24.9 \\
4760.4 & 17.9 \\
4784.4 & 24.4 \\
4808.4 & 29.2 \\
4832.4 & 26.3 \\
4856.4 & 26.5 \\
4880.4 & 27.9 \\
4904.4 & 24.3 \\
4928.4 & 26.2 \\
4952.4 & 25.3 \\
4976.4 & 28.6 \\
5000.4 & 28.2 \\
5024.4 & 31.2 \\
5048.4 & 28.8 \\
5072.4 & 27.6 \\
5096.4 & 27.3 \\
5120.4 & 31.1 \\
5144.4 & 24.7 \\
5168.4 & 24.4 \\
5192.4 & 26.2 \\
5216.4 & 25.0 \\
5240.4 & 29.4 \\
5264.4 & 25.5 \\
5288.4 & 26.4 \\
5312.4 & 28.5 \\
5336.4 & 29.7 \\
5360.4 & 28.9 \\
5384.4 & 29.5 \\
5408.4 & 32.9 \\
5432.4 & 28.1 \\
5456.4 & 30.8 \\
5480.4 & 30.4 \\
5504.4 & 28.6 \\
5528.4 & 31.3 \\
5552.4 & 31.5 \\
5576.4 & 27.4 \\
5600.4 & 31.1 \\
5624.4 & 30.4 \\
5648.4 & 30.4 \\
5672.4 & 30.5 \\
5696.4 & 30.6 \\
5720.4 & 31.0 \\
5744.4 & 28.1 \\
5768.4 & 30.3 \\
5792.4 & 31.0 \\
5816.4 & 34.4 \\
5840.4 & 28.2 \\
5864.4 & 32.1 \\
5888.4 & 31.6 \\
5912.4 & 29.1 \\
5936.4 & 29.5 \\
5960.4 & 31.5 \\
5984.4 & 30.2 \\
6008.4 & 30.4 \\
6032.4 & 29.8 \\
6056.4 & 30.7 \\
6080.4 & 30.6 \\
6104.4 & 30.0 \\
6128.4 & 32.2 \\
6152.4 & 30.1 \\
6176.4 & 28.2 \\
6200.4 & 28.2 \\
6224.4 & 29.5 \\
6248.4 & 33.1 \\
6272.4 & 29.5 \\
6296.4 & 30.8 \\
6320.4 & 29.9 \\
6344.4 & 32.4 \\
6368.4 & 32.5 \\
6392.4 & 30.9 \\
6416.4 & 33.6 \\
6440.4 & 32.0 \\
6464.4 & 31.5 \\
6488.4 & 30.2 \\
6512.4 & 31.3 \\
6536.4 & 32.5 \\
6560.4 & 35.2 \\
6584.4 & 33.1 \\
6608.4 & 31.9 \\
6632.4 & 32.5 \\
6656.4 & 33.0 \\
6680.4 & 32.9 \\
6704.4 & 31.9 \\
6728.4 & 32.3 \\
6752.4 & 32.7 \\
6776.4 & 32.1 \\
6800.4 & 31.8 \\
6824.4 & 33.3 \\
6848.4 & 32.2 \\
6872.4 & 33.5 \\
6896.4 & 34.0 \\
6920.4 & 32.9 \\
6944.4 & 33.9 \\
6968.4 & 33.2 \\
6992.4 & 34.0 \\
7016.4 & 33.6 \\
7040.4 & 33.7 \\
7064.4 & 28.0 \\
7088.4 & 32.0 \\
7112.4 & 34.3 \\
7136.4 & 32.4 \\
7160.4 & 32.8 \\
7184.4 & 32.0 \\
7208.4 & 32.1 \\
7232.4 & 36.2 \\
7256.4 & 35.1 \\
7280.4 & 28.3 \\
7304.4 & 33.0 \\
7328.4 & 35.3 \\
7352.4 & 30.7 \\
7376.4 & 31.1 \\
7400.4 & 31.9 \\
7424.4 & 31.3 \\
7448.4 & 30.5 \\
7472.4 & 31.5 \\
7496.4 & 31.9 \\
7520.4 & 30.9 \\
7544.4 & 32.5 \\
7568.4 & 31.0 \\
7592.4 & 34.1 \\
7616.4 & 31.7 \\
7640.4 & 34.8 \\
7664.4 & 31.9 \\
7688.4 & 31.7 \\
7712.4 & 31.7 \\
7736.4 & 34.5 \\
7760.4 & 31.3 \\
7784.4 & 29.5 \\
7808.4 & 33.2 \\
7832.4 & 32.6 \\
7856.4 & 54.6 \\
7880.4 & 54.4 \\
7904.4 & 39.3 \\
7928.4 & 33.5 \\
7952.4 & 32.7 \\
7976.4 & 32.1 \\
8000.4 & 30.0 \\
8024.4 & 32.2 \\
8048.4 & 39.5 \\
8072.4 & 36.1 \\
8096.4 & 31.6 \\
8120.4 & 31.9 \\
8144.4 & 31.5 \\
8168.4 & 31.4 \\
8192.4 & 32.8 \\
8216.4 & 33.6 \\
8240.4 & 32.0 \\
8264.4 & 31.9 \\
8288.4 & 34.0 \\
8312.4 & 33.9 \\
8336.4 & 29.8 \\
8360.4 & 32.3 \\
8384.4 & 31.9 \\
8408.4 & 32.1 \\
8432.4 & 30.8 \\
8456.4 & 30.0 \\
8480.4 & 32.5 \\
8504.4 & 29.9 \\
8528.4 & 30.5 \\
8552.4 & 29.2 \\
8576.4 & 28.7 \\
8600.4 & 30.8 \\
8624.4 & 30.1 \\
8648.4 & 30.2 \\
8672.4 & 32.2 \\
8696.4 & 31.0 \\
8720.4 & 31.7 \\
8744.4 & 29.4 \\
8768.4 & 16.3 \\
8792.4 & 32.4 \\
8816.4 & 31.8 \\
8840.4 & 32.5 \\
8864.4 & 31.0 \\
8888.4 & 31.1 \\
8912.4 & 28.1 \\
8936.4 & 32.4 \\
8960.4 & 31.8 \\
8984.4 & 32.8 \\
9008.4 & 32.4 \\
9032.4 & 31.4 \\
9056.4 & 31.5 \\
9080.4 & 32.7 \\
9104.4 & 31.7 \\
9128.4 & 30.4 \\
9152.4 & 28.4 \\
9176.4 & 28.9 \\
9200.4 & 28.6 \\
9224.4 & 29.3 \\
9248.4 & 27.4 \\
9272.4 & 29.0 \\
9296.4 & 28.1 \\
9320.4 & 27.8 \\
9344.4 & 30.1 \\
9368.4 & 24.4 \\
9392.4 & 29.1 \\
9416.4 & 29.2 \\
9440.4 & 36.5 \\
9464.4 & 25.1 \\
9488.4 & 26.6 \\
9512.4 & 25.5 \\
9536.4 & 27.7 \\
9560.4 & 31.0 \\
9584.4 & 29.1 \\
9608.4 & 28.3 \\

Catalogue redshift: 0.20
